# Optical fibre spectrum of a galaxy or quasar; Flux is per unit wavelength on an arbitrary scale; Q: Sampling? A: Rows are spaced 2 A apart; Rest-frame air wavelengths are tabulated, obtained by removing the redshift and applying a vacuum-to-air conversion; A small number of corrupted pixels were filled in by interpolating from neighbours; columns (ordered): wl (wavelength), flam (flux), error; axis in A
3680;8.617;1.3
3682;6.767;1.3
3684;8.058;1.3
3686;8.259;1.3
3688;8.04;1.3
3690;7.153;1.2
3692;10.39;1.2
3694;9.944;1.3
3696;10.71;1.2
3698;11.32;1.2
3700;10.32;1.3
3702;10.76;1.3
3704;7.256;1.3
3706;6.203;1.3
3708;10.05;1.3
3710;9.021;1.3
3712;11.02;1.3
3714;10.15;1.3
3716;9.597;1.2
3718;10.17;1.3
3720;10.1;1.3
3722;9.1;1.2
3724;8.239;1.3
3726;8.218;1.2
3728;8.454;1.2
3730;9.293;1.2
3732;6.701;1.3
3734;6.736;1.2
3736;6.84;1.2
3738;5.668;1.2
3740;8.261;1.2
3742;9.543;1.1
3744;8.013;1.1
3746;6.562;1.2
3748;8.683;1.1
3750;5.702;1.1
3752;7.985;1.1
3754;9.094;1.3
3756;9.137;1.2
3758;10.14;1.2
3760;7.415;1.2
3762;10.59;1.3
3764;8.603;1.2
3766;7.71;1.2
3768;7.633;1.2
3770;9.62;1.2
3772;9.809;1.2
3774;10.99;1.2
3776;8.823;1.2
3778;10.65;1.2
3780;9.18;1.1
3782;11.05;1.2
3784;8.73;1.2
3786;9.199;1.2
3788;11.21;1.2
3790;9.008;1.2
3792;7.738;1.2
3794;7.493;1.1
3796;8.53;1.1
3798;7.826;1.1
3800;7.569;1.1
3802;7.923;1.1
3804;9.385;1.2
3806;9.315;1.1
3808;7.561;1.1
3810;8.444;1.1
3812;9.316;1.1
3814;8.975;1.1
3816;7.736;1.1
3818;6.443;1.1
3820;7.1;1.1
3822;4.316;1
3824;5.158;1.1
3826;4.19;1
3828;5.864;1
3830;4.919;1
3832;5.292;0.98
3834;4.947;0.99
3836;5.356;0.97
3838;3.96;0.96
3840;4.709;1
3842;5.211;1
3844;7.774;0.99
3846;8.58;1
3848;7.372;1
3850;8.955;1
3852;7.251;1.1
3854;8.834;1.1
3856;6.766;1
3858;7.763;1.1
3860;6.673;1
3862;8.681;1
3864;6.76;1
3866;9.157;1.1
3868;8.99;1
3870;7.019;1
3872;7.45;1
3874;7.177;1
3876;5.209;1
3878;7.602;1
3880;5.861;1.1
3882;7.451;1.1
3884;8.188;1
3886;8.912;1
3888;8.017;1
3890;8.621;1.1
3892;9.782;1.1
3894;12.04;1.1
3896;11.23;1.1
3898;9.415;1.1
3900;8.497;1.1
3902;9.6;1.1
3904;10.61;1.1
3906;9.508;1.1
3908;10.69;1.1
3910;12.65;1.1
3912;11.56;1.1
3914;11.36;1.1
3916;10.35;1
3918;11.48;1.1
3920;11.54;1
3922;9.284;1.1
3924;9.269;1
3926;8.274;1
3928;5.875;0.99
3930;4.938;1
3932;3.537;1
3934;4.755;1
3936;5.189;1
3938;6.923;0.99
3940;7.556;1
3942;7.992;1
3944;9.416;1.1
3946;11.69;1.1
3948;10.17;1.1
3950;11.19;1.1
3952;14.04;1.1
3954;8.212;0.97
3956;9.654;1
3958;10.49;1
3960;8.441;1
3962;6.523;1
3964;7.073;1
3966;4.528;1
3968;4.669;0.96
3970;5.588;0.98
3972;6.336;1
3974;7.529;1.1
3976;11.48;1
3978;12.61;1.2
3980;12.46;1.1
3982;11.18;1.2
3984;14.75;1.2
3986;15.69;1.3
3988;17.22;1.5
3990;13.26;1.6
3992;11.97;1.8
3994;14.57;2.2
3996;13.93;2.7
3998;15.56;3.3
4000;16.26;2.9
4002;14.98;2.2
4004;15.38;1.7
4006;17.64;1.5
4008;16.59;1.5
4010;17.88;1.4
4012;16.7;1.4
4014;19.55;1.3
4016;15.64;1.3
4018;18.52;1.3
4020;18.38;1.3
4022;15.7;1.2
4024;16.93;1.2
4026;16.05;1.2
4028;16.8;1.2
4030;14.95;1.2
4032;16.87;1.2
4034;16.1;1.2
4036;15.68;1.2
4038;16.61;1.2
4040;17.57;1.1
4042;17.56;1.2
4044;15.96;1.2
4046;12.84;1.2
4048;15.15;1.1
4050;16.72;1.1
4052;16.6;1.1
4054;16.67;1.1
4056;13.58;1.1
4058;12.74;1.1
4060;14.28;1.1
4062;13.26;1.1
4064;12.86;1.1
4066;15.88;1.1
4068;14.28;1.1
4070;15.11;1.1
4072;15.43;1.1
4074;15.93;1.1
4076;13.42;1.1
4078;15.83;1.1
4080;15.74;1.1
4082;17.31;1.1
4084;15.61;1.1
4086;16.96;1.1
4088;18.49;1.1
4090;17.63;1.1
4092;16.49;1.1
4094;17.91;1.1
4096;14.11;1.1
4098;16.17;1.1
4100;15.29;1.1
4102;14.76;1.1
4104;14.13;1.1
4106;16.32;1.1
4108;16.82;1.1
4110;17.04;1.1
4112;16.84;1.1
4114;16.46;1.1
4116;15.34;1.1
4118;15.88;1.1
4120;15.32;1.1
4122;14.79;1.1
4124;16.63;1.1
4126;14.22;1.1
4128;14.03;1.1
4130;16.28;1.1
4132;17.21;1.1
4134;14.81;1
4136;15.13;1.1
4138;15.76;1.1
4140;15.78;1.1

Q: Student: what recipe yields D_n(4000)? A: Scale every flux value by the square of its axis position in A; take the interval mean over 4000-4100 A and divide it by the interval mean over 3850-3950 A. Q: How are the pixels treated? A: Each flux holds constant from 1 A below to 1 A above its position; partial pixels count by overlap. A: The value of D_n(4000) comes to 2.0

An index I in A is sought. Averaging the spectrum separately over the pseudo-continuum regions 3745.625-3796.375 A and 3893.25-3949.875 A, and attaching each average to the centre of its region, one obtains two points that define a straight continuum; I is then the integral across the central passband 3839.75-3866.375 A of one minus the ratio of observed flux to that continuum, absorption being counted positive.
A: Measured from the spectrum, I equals 4.5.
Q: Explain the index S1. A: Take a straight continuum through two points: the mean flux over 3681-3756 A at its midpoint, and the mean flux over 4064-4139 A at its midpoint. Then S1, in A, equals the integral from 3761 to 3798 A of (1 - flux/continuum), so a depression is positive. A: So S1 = 2.0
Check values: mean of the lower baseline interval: 8.61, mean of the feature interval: 9.22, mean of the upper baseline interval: 15.8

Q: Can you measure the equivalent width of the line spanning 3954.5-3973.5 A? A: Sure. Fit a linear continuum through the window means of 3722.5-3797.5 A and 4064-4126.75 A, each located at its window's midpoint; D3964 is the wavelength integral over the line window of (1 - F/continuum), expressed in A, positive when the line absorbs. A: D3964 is 8.6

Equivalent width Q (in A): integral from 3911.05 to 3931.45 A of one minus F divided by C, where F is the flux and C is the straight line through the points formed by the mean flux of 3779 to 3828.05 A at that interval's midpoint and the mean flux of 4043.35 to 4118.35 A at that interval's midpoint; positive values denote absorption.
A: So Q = 3.5 A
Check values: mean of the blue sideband 8.01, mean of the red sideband 15.6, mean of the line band 9.26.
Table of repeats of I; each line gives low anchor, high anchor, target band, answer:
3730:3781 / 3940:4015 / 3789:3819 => 3.2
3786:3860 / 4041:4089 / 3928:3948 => 7.4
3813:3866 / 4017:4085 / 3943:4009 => 5.3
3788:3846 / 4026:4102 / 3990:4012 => -3.2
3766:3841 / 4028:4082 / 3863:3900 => 6.7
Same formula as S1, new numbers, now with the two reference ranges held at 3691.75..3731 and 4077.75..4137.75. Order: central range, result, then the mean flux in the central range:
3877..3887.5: 4.0 A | 7.62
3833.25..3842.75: 5.5 A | 4.82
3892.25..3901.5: 1.7 A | 10.2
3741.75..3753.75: 2.8 A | 7.72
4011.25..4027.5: -3.0 A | 17.2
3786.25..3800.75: 3.1 A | 8.53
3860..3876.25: 6.0 A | 7.61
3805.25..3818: 3.2 A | 8.38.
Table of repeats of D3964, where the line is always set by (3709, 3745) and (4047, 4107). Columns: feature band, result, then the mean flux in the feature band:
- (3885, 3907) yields 4.20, 9.66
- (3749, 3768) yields 1.64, 8.44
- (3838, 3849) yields 4.47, 6.48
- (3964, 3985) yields 6.99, 9.02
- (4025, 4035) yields -1.09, 16.2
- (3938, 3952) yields 3.39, 9.79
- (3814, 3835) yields 9.50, 5.76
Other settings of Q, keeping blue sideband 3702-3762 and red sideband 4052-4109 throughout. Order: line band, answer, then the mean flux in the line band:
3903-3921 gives 1.5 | 11.1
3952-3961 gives 2.2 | 9.74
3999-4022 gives -4.8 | 17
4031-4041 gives -1.4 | 16.6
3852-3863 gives 3.3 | 7.7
